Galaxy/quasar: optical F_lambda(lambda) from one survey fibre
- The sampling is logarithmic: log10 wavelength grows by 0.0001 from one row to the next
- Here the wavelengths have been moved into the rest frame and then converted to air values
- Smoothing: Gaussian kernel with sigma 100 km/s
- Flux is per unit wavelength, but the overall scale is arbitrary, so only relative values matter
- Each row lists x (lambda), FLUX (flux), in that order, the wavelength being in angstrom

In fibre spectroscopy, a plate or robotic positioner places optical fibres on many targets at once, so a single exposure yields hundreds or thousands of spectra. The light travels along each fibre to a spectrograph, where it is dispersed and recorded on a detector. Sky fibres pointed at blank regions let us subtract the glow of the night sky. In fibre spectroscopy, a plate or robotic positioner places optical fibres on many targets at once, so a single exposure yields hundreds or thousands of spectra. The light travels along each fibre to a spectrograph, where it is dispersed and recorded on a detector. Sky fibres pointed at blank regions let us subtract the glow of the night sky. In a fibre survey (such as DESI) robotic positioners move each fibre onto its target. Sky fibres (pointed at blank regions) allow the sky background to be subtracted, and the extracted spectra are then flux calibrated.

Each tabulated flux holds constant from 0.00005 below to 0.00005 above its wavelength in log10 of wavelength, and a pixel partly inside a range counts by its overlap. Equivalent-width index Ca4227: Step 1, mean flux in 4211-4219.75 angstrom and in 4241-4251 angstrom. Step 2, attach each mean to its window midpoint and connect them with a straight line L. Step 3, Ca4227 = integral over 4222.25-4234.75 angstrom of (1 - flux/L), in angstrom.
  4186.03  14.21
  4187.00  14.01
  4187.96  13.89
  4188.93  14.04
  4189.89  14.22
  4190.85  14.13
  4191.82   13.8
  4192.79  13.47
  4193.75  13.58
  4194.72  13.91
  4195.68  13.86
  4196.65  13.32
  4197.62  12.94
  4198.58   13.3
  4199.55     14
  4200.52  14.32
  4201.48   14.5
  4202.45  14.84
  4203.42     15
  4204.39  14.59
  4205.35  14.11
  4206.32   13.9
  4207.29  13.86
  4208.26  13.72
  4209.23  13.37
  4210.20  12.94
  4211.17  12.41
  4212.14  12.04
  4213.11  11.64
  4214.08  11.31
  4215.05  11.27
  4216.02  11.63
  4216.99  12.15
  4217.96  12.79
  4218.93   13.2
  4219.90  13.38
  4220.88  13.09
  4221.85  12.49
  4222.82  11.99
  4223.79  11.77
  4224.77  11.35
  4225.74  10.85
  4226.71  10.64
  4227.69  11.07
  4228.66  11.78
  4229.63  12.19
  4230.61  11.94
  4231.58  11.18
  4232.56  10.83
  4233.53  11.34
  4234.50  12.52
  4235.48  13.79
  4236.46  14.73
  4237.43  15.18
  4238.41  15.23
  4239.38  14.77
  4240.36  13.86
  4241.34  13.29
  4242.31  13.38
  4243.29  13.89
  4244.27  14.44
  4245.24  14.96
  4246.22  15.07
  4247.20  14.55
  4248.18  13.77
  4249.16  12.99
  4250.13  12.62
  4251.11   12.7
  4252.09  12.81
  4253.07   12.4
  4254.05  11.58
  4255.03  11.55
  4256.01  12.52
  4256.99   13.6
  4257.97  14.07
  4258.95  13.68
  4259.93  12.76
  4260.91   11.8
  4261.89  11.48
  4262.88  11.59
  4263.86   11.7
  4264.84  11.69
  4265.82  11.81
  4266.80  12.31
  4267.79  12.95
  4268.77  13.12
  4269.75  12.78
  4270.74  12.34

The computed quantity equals 1.3 angstrom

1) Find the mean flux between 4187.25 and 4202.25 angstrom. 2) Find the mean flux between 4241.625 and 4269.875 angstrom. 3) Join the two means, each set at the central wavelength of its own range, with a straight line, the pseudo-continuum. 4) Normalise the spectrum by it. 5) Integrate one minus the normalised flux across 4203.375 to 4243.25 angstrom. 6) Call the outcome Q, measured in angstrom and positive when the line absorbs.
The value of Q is 2.0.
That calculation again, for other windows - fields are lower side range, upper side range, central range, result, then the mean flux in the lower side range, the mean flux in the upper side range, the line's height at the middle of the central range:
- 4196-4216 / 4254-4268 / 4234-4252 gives -1.83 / 13.3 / 12.3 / 12.7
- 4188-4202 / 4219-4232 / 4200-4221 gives -0.57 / 13.8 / 11.9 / 12.8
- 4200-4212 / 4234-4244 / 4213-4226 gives 1.74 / 13.9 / 14.1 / 14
